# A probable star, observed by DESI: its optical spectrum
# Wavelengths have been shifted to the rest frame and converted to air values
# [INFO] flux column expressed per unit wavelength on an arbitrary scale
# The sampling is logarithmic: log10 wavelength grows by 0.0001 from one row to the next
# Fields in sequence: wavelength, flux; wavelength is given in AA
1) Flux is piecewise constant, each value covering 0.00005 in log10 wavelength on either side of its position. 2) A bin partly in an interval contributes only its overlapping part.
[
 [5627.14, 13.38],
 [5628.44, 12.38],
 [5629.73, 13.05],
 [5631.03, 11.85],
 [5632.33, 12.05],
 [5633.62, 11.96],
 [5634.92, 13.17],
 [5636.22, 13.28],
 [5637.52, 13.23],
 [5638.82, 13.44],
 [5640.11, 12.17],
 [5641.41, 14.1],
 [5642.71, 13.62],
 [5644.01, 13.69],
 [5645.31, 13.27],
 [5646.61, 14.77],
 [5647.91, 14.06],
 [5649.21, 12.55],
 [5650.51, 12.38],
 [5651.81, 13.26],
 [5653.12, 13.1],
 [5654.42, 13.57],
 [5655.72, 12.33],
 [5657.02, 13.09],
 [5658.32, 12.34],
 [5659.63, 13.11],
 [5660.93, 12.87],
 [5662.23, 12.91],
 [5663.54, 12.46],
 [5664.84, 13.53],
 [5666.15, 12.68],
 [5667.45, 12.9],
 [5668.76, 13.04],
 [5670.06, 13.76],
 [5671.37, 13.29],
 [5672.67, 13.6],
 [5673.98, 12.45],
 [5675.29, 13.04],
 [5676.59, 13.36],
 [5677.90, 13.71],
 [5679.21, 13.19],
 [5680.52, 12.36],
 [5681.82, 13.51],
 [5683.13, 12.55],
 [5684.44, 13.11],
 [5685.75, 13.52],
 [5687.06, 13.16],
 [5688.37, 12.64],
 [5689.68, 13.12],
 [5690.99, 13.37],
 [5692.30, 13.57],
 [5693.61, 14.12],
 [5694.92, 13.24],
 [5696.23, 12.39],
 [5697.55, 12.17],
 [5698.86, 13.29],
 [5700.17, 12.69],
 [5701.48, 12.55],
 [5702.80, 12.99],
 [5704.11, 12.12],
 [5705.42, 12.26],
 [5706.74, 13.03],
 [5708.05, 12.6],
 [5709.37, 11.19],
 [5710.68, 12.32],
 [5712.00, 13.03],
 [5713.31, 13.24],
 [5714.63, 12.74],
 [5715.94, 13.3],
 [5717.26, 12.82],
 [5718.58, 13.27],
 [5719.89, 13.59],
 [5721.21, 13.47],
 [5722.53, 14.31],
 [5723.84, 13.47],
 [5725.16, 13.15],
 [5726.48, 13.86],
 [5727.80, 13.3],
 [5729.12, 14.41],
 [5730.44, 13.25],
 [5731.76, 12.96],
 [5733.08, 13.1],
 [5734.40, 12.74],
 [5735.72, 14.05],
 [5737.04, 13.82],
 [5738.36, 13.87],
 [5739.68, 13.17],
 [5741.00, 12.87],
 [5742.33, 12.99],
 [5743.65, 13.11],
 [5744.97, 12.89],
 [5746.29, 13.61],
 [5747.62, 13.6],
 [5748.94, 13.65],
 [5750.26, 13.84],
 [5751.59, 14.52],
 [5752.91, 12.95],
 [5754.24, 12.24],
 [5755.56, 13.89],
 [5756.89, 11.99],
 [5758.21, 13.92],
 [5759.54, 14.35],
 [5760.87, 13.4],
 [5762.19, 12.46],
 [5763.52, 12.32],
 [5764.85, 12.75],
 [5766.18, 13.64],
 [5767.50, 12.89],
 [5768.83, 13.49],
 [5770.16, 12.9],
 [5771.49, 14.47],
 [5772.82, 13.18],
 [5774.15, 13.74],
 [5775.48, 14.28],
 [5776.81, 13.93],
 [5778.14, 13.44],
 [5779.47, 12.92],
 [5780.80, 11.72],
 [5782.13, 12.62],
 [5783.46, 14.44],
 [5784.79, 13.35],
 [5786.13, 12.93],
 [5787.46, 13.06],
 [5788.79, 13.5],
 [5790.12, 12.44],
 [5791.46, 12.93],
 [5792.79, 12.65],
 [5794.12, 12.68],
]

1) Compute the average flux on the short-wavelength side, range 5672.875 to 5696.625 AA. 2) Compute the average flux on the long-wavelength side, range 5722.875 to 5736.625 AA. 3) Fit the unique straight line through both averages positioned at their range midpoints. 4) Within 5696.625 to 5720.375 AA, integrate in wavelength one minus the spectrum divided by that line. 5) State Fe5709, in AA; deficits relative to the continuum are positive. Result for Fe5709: 1.1 AA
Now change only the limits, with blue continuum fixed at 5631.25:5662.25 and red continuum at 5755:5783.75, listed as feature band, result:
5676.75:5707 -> 0.4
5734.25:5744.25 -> -0.1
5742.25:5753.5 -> -0.2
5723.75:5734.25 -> -0.1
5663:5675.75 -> 0.0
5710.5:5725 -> -0.1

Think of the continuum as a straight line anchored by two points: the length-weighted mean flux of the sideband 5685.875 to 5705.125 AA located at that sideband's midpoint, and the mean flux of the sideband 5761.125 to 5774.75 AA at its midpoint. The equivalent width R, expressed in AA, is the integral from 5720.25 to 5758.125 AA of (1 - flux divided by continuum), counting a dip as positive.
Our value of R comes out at -0.9 AA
